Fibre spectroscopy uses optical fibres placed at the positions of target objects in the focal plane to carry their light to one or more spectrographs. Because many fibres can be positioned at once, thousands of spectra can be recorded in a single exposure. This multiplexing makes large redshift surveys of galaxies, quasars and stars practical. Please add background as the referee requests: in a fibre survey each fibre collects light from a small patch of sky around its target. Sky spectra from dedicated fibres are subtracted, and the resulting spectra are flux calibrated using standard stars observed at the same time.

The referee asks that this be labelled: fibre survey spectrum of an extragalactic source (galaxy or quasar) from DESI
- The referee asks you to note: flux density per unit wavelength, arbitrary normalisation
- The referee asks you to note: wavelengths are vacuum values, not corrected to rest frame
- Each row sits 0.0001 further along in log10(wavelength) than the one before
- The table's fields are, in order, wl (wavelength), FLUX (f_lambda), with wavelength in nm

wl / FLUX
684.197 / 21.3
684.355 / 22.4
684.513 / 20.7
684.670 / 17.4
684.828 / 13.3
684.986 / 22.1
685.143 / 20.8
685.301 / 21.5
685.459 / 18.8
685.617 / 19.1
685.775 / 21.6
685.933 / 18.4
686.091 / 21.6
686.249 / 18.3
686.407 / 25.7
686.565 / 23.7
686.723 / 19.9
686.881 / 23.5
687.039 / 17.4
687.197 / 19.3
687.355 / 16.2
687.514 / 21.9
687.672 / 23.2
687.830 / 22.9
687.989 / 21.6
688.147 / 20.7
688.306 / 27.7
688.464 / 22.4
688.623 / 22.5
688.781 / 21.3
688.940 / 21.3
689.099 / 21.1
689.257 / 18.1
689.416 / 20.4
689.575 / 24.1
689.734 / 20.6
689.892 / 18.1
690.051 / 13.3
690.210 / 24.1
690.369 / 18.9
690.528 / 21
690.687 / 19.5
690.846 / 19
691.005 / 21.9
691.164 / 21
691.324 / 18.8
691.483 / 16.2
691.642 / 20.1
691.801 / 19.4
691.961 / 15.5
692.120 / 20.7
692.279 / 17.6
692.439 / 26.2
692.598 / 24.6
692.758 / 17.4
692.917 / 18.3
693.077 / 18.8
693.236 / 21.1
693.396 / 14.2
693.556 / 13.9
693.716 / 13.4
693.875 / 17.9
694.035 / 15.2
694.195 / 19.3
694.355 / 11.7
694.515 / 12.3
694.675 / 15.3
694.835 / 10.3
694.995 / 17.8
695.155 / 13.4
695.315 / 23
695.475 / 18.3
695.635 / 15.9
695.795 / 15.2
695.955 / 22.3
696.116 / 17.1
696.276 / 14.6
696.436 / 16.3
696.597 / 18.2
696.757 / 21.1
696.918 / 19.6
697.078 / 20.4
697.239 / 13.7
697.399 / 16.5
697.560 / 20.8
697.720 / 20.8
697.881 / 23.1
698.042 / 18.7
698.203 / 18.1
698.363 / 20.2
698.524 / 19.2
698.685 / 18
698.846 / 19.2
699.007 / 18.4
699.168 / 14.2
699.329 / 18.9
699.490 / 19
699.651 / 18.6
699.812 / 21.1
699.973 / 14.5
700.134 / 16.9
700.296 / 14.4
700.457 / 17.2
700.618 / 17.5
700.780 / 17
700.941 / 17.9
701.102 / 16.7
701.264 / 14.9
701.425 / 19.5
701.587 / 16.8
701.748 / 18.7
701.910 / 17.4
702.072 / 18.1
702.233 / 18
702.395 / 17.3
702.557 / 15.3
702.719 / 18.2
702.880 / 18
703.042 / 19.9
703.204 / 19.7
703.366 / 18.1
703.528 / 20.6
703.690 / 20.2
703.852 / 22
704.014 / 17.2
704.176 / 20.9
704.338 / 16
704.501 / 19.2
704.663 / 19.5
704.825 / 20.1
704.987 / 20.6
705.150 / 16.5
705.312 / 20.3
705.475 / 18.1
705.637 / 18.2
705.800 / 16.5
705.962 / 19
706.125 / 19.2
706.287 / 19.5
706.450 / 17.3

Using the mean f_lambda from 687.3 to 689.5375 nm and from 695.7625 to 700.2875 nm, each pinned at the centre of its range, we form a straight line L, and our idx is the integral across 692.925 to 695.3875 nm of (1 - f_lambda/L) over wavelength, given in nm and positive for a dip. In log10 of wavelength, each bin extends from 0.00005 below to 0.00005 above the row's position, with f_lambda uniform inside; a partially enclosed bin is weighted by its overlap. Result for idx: 0.473 nm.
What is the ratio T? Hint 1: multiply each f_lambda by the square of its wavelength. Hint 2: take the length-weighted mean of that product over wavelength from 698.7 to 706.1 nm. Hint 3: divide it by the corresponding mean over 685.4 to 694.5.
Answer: 0.95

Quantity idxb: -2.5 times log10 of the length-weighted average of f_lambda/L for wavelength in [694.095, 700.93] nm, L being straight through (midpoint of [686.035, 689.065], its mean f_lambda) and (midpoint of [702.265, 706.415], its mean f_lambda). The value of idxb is 0.14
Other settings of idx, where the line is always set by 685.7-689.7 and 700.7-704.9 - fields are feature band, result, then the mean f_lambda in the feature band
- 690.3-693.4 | 0.14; 19.6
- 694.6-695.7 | 0.20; 16.3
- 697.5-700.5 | 0.10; 18.5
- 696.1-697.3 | 0.11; 17.7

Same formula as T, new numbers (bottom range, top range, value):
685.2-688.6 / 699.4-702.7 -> 0.85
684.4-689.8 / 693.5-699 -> 0.86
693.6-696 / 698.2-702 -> 1.12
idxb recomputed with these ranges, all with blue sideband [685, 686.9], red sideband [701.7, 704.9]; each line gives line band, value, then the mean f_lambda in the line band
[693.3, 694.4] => 0.29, 15.3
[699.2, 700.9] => 0.10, 17.4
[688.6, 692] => 0.03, 19.8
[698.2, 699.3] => 0.06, 18.2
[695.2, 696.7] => 0.11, 17.8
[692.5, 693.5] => 0.06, 19.1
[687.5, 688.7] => -0.11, 22.9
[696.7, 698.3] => 0.01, 19.3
